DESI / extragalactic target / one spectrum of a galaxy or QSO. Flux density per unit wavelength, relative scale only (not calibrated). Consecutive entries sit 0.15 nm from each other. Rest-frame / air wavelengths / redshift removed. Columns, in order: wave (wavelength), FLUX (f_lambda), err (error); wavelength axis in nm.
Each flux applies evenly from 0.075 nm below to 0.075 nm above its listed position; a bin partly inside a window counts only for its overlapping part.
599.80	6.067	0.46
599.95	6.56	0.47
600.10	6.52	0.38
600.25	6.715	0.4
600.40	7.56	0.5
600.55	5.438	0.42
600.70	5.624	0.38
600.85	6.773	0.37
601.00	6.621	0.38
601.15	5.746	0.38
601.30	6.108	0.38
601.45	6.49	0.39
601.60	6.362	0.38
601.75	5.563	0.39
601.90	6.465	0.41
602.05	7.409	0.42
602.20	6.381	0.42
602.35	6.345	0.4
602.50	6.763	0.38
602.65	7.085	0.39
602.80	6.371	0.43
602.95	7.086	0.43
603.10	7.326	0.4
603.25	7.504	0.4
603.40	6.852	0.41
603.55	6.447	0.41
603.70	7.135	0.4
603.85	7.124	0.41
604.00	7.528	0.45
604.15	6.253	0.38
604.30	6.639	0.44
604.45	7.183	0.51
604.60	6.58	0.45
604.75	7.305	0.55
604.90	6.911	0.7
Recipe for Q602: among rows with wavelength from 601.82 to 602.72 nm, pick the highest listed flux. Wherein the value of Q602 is 7.409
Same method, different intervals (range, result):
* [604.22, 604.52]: 7.183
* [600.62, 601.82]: 6.773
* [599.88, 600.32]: 6.715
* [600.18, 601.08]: 7.56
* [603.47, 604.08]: 7.528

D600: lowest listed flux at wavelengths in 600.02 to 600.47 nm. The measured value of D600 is 6.52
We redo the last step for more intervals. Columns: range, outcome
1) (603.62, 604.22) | 6.253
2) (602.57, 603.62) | 6.371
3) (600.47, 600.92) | 5.438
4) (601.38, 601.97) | 5.563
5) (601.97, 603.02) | 6.345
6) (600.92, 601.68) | 5.746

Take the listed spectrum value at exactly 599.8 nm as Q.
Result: 6.067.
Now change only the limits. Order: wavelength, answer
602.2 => 6.381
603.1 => 7.326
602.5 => 6.763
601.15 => 5.746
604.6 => 6.58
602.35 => 6.345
